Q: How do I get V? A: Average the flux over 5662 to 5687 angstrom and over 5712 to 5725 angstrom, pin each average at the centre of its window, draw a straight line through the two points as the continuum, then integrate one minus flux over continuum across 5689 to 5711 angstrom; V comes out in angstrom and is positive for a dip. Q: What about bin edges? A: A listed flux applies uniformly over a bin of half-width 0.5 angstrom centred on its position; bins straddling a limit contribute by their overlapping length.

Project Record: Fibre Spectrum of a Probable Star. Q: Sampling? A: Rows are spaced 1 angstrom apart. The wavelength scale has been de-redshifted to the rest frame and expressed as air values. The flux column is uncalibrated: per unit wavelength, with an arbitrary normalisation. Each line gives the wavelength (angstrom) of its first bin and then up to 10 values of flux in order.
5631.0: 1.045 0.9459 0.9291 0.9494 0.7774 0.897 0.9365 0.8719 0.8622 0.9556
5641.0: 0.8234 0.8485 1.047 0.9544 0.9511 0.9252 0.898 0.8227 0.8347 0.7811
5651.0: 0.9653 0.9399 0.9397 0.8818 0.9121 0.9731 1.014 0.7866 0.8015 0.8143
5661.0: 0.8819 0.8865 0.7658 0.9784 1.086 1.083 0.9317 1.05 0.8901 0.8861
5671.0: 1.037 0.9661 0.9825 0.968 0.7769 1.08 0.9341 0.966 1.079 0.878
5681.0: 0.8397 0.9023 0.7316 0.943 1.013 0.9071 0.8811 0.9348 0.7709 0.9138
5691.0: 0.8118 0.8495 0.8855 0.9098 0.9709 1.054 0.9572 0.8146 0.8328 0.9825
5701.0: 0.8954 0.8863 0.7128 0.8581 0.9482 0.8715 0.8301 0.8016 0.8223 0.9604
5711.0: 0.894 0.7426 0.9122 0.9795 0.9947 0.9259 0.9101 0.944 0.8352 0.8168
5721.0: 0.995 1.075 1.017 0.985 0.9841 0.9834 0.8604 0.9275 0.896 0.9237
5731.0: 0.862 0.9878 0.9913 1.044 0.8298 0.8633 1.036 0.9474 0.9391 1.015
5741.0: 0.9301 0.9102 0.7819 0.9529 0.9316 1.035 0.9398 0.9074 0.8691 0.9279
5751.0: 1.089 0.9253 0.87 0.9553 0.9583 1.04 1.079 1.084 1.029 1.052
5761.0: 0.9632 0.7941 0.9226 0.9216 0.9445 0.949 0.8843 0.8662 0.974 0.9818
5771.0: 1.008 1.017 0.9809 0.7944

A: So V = 1.4 angstrom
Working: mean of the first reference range 0.942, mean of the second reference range 0.943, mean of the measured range 0.882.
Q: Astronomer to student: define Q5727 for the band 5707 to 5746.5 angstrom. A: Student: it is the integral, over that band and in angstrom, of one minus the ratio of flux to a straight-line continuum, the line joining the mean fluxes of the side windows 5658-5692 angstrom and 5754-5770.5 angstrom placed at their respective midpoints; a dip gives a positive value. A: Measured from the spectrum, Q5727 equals 0.7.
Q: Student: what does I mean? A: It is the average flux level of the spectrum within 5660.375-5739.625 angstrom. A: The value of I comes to 0.92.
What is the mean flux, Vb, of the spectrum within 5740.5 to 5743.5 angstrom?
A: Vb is 0.874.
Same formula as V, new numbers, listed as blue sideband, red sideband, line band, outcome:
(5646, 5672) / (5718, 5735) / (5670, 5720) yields 1.50 angstrom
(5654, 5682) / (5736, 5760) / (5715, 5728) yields 0.10 angstrom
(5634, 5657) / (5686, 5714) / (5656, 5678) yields -1.00 angstrom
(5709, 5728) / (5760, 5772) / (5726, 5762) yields -0.65 angstrom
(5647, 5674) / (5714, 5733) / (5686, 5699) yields 0.52 angstrom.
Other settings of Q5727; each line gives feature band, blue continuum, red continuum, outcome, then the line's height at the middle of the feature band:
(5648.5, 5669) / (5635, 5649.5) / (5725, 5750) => -0.2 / 0.904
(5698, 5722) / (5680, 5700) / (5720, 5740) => 0.9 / 0.923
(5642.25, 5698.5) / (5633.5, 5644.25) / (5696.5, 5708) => -2.1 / 0.885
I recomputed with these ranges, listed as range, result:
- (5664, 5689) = 0.945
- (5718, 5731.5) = 0.936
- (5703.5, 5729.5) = 0.914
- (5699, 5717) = 0.883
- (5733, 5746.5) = 0.942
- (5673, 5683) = 0.928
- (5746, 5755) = 0.942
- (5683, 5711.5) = 0.887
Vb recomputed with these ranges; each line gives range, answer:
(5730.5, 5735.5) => 0.943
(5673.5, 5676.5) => 0.942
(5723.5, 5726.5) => 0.984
